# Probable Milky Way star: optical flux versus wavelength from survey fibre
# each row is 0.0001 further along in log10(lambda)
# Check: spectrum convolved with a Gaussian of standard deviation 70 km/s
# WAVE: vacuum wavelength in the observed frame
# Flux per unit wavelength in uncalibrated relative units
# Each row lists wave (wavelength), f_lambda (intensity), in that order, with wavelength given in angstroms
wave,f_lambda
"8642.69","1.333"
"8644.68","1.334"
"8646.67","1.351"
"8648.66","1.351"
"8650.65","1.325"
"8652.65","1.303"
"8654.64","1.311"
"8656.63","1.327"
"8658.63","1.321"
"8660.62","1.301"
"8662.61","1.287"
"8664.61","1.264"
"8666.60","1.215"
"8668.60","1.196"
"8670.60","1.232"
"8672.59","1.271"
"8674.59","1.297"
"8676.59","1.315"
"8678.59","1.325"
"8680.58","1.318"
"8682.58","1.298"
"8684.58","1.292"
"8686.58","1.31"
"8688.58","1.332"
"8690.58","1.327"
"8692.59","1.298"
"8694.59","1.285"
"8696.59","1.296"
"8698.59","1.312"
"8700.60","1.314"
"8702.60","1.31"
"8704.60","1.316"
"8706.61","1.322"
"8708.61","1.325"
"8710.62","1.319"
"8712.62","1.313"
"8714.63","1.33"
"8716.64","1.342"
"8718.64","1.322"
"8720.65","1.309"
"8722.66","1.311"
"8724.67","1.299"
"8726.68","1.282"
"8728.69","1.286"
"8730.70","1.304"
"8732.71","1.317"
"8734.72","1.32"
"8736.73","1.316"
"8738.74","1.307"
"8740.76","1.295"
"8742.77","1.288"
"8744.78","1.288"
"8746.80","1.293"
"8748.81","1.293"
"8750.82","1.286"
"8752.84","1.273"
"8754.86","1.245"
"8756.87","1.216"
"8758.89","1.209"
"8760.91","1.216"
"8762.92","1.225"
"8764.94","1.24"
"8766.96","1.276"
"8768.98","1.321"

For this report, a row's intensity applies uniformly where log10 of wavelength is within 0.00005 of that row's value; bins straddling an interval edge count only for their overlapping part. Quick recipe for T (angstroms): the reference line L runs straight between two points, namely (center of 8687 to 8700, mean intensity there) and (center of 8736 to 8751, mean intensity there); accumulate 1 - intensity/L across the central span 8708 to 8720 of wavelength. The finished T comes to -0.2 angstroms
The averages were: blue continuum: 1.31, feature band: 1.32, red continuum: 1.3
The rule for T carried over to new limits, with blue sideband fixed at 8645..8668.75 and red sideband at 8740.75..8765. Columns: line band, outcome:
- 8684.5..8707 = -0.5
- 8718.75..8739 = -0.6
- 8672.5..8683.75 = -0.1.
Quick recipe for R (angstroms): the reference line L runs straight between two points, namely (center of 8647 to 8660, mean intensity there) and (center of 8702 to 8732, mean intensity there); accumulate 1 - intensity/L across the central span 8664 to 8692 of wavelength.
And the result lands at 0.7 angstroms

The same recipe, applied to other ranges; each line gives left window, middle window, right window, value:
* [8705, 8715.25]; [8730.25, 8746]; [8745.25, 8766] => -0.3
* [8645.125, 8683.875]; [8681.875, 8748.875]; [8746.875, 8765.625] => -2.1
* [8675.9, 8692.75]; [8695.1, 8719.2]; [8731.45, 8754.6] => -0.2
